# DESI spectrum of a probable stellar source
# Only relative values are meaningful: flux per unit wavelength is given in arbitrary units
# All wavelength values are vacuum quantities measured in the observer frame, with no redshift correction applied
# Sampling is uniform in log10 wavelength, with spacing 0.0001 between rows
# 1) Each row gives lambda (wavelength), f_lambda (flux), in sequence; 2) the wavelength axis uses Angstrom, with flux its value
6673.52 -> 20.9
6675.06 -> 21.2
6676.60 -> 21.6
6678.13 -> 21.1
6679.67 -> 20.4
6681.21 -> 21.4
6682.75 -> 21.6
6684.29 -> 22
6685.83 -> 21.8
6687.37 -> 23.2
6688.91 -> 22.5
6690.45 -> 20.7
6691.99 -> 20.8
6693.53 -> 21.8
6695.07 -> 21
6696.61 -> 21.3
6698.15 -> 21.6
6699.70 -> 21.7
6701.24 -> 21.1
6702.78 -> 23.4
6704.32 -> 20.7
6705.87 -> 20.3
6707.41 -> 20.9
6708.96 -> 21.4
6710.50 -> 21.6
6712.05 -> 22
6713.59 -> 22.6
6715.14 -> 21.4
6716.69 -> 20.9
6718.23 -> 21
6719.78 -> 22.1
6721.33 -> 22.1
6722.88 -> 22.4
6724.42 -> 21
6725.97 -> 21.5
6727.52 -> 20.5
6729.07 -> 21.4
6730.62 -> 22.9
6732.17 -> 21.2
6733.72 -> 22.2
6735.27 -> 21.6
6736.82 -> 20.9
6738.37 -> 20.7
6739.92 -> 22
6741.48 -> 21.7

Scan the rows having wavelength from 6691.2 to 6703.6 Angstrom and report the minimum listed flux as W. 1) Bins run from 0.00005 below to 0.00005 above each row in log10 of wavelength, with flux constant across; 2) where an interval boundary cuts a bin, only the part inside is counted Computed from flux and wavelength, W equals 20.8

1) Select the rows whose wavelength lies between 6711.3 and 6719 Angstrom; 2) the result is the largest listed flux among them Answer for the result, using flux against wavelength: 22.6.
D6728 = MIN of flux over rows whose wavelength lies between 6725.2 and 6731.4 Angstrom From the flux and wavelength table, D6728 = 20.5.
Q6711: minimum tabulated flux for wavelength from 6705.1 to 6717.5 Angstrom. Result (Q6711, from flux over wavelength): 20.3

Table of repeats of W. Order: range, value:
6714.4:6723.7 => 20.9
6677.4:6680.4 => 20.4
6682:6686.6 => 21.6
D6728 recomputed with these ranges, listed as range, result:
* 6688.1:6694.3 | 20.7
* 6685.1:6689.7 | 21.8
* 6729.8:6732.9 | 21.2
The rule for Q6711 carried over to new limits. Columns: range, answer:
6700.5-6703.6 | 21.1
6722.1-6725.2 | 21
